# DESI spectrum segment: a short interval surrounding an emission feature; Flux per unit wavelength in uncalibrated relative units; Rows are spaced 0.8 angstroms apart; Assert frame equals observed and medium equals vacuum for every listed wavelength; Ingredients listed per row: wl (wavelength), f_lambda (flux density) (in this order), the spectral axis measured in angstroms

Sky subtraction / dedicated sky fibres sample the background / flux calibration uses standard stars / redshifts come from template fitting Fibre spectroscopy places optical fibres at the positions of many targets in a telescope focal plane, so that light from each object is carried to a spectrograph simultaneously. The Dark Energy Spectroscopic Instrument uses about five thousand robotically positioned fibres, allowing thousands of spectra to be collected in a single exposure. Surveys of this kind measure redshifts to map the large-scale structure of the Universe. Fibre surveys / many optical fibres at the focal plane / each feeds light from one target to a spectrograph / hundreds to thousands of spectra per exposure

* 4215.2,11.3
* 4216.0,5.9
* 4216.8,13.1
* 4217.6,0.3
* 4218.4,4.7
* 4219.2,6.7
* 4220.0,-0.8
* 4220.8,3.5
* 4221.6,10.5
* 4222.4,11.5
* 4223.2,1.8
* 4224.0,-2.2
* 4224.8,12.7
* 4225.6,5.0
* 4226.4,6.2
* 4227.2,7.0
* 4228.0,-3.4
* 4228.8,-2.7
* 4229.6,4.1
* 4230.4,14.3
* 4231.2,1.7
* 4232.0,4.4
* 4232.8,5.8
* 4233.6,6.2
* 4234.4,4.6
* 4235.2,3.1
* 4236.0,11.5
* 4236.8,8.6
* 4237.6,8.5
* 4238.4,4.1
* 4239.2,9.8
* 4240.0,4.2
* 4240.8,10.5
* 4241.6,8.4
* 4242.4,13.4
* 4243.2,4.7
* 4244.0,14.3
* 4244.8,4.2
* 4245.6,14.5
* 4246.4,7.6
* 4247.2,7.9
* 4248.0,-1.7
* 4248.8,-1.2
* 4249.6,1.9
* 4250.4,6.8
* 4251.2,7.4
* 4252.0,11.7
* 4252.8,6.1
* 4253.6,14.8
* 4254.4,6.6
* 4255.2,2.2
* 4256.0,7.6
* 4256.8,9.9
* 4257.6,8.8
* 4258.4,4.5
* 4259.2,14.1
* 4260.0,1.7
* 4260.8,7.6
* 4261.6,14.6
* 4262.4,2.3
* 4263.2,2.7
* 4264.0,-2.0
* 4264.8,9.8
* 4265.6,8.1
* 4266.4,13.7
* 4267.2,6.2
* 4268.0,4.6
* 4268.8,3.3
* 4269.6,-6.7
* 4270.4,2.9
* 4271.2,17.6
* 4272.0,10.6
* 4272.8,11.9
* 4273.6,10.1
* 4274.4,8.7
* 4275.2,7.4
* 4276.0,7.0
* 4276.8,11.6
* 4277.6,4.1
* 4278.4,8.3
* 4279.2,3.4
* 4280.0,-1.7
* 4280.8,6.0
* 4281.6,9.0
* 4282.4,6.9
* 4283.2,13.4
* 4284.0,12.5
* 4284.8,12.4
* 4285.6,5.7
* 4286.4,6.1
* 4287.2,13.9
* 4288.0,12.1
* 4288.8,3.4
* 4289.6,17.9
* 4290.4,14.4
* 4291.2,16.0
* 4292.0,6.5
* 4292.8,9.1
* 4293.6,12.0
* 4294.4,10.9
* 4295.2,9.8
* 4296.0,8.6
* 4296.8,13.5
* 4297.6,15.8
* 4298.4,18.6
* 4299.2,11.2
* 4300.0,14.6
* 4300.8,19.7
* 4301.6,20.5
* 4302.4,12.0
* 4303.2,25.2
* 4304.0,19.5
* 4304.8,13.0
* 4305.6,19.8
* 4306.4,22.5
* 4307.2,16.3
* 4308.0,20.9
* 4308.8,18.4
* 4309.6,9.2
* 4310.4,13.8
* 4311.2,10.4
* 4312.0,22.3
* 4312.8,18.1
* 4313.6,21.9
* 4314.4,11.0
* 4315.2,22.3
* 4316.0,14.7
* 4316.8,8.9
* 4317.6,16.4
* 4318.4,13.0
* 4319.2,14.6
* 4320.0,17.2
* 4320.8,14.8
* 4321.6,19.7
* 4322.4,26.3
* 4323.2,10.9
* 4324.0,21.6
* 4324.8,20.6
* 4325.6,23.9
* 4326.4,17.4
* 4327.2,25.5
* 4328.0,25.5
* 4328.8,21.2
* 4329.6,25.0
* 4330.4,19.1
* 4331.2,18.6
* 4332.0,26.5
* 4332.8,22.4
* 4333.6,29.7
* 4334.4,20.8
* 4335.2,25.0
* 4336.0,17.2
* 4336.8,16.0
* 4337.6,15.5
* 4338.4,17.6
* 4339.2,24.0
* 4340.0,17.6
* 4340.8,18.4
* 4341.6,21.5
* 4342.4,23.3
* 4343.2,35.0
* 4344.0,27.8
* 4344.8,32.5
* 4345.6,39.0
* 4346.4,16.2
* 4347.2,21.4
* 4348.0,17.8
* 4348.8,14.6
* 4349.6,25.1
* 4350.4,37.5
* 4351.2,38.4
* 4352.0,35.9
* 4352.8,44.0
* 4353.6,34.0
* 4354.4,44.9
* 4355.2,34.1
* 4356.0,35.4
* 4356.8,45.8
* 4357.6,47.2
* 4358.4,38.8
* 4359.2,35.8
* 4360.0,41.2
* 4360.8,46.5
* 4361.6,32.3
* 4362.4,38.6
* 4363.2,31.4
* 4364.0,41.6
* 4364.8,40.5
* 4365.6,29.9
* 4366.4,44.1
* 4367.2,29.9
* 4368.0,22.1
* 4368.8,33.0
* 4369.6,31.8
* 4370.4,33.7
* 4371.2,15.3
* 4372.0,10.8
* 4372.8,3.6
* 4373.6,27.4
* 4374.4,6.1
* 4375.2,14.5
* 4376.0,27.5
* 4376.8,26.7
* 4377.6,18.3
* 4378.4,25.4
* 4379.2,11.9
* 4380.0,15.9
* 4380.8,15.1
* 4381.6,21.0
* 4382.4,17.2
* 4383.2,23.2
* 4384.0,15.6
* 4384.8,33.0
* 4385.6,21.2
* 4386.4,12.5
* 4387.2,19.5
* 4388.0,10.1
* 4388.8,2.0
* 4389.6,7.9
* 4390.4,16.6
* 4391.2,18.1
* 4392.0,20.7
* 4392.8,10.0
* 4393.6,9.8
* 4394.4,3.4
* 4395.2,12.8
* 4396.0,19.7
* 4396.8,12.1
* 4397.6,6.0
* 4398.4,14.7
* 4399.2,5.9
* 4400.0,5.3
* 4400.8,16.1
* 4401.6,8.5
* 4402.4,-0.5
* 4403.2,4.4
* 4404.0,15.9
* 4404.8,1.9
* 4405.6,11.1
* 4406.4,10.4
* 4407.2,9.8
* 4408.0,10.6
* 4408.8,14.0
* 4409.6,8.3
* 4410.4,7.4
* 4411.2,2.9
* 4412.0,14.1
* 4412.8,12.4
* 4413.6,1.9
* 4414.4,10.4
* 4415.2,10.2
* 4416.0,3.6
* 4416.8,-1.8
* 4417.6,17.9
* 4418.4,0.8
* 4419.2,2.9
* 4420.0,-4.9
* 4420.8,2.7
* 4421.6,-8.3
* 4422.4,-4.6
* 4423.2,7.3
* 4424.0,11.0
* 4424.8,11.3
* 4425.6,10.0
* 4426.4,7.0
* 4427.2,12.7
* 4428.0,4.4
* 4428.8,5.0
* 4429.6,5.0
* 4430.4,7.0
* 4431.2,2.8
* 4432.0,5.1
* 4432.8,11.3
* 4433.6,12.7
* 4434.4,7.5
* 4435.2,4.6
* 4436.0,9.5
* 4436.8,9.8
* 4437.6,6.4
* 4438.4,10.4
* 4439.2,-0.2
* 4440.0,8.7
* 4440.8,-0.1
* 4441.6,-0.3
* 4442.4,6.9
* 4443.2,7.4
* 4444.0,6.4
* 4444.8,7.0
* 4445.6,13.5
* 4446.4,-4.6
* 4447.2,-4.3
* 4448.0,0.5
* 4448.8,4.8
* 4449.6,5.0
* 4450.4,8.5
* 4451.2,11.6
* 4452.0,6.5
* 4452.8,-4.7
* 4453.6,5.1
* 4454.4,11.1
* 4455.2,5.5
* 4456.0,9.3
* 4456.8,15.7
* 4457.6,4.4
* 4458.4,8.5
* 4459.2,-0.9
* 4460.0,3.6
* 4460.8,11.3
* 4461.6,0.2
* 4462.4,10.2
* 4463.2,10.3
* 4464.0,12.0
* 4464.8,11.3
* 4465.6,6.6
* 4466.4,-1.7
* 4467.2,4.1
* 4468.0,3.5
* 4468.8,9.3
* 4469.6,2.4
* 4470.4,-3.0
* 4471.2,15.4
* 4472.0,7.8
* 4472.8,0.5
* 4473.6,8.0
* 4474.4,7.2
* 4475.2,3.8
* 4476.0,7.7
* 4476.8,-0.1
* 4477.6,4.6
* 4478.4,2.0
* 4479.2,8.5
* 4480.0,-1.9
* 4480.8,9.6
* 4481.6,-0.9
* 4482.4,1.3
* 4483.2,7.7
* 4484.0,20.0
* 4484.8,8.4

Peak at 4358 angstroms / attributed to C IV 1549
